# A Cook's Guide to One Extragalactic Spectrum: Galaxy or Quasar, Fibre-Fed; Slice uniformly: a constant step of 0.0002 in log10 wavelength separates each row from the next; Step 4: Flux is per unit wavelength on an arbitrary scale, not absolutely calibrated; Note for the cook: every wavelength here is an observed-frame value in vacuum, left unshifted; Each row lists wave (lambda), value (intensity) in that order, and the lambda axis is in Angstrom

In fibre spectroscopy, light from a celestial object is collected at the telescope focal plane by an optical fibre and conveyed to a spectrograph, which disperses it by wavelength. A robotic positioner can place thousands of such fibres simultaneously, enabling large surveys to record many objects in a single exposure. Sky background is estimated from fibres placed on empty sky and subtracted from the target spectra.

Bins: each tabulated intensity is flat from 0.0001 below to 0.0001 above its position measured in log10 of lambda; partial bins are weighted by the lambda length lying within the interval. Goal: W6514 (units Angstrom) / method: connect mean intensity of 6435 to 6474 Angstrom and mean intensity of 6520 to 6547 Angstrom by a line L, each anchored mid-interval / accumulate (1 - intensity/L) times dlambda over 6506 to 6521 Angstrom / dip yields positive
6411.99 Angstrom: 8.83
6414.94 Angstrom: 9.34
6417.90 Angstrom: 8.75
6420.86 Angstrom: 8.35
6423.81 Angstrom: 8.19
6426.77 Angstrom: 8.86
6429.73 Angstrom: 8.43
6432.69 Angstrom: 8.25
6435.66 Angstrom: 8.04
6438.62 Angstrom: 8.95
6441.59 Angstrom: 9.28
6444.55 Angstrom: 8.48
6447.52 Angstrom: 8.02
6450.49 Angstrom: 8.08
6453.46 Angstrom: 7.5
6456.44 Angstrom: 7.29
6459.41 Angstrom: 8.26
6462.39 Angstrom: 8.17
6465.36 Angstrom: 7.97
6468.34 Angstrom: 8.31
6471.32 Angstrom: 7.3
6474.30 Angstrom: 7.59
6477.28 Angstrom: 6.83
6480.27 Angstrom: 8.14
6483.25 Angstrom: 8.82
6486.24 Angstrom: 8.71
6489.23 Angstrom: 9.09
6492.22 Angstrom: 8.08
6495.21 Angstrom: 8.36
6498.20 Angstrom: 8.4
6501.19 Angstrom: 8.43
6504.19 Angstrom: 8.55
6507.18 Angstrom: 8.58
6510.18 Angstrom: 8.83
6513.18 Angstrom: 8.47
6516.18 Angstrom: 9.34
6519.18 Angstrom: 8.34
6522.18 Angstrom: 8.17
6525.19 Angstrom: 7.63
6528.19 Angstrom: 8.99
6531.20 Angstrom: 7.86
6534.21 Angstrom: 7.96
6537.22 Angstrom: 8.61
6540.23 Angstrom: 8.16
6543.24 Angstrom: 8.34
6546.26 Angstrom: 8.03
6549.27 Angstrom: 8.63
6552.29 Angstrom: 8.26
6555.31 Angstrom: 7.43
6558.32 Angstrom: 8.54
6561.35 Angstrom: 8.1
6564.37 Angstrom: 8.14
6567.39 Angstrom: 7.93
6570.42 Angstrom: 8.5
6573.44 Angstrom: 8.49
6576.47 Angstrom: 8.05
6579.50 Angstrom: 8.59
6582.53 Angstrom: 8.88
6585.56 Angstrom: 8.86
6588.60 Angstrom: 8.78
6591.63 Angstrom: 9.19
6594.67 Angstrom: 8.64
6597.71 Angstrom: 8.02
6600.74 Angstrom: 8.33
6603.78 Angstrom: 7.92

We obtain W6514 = -1.0 Angstrom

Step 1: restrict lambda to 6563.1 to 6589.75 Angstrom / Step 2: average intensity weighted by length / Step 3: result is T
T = 8.47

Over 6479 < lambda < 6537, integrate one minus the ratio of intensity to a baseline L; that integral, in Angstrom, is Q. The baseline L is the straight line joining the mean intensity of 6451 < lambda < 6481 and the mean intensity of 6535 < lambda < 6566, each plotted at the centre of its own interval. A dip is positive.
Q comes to -3.58 Angstrom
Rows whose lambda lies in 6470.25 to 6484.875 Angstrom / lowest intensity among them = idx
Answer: 6.83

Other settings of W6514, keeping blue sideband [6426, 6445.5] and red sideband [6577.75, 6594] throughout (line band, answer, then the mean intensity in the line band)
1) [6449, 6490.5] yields 3.2 Angstrom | 8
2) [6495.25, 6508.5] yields 0.4 Angstrom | 8.48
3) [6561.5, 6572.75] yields 0.8 Angstrom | 8.21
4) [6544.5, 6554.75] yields 0.6 Angstrom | 8.22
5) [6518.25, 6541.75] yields 1.4 Angstrom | 8.21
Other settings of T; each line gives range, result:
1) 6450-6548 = 8.22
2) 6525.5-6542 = 8.27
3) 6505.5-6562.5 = 8.33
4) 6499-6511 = 8.57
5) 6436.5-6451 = 8.57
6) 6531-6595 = 8.37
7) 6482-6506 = 8.55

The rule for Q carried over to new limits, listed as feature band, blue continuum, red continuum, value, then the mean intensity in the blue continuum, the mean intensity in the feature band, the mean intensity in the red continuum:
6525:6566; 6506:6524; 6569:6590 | 1.9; 8.6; 8.21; 8.59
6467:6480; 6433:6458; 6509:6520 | 1.3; 8.21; 7.56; 8.77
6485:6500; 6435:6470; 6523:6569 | -0.6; 8.2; 8.52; 8.17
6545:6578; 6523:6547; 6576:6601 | 0.9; 8.2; 8.19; 8.63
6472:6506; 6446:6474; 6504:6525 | -0.1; 7.87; 8.25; 8.55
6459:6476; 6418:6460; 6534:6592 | 0.9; 8.3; 7.9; 8.37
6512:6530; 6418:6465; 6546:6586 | -0.4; 8.28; 8.48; 8.31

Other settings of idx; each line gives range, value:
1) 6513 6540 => 7.63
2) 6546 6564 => 7.43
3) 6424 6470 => 7.29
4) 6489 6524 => 8.08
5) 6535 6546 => 8.16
